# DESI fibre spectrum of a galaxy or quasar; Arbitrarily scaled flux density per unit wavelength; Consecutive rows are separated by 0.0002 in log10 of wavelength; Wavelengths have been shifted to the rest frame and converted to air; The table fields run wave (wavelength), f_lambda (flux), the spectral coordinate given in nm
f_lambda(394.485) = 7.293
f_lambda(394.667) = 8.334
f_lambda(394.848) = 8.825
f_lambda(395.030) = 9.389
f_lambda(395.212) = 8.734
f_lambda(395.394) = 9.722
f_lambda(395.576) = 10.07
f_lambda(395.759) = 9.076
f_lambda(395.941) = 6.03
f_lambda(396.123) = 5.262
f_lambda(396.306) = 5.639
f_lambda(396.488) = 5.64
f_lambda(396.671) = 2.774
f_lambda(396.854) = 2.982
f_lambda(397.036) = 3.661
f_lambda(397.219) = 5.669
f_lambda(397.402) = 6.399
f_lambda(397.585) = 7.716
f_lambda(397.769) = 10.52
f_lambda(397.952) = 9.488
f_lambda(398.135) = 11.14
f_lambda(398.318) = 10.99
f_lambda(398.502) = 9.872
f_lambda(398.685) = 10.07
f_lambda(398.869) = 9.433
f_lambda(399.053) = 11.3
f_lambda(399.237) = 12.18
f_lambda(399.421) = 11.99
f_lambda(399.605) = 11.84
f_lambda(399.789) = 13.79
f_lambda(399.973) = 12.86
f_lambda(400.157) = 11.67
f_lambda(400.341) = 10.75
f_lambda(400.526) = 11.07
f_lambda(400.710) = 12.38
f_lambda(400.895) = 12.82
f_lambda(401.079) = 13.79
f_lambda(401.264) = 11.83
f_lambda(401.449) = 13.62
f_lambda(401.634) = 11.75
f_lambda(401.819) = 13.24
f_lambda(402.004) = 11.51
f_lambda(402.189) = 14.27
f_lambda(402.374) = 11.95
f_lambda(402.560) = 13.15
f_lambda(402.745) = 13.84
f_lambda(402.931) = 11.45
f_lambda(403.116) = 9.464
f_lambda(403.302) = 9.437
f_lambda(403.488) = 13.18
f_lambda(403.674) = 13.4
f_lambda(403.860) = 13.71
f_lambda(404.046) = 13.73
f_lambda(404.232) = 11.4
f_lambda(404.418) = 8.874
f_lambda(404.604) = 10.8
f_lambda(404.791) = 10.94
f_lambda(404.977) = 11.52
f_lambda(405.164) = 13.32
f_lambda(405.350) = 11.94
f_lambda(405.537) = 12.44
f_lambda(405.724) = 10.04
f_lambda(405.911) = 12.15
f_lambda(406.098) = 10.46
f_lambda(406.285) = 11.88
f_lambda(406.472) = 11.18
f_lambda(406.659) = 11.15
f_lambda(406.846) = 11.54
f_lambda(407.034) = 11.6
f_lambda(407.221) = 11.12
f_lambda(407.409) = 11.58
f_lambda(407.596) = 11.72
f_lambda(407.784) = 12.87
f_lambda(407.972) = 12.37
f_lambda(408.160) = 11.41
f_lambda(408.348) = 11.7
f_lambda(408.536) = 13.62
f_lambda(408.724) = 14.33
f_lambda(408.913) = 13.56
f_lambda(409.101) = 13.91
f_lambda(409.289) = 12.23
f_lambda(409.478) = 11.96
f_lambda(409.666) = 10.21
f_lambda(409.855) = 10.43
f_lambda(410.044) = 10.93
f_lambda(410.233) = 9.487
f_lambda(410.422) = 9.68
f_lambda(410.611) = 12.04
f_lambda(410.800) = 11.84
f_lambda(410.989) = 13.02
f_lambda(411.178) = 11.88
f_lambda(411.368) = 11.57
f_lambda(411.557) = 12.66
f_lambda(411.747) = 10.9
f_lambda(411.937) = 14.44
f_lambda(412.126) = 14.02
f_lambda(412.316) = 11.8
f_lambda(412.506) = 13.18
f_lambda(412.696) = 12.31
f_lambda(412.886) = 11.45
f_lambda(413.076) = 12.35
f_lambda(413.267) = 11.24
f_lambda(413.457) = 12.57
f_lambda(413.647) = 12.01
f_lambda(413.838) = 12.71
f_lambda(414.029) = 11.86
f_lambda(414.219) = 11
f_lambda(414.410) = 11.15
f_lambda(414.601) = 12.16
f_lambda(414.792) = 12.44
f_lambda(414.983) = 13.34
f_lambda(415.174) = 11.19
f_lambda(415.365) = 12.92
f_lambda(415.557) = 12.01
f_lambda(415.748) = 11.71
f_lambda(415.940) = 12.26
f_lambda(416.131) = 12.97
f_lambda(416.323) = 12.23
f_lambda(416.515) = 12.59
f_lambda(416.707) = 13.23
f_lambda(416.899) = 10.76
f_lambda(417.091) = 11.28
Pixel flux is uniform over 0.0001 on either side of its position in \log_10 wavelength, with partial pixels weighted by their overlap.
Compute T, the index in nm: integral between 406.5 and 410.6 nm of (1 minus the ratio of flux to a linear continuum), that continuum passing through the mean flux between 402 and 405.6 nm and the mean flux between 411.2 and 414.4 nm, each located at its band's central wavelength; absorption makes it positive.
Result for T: 0.118 nm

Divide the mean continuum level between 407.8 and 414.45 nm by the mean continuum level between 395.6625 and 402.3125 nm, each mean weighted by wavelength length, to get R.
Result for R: 1.2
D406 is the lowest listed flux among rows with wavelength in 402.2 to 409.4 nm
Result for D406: 8.874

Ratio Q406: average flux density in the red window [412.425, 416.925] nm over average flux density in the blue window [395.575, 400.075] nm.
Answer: 1.41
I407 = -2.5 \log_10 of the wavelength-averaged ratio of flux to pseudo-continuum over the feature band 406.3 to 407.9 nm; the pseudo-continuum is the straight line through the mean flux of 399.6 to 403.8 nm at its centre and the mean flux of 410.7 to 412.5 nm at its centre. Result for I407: 0.07 mag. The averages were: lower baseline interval 12.3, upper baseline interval 12.5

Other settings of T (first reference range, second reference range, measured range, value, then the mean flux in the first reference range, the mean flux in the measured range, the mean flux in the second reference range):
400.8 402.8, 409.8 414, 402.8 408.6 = 0.384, 12.9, 11.7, 11.9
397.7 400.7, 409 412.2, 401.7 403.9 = -0.179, 11.2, 12.3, 11.8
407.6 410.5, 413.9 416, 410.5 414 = -0.101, 11.9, 12.3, 12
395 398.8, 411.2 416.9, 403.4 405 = -0.396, 7.64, 12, 12.3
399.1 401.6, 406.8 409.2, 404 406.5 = 0.191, 12.3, 11.4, 12.4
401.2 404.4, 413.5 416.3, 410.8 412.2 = -0.043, 12.3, 12.6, 12.1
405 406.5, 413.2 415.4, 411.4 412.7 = -0.085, 11.7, 12.7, 12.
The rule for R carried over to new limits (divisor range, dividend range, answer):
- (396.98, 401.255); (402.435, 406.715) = 1.11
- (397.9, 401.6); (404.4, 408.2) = 0.99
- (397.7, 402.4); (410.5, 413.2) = 1.05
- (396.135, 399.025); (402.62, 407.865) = 1.56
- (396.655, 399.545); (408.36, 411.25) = 1.37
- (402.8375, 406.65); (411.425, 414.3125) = 1.06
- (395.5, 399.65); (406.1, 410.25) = 1.45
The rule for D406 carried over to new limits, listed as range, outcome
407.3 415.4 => 9.487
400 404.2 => 9.437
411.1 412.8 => 10.9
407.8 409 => 11.41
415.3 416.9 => 10.76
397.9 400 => 9.433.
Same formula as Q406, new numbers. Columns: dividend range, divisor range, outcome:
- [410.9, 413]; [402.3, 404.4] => 1.03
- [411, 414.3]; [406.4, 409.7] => 1.01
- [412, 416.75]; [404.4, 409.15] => 1.03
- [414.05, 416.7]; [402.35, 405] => 1.03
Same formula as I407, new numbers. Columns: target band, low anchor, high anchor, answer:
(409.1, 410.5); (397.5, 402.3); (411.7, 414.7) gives 0.11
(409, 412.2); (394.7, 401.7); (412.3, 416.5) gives -0.03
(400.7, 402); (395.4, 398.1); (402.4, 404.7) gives -0.24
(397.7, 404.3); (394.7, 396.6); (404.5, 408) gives -0.22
